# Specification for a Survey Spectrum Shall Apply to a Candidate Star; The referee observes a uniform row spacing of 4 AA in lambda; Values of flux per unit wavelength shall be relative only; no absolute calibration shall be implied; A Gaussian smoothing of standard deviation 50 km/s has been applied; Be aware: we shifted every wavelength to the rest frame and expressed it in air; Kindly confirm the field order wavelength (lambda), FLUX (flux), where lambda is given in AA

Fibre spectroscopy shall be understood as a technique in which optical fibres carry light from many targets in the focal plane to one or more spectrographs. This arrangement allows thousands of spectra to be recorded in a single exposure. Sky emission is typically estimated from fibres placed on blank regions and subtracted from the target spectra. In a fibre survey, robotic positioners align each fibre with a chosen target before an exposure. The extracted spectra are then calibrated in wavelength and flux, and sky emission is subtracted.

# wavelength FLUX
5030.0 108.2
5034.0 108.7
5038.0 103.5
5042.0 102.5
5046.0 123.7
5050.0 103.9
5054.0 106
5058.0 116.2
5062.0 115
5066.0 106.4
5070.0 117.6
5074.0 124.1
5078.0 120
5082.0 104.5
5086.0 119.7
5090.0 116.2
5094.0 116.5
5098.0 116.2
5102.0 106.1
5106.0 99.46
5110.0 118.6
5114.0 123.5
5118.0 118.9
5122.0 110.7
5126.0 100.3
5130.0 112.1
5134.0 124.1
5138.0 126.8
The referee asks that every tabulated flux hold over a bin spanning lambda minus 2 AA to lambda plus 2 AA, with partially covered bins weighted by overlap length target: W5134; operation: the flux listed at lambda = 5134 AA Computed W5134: 124.1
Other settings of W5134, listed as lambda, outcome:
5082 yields 104.5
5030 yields 108.2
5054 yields 106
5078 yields 120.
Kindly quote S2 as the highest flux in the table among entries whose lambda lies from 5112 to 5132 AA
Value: 123.5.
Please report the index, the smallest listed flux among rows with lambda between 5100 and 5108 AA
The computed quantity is 99.46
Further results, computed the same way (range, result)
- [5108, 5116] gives 118.6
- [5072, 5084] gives 104.5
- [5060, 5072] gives 106.4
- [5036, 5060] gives 102.5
